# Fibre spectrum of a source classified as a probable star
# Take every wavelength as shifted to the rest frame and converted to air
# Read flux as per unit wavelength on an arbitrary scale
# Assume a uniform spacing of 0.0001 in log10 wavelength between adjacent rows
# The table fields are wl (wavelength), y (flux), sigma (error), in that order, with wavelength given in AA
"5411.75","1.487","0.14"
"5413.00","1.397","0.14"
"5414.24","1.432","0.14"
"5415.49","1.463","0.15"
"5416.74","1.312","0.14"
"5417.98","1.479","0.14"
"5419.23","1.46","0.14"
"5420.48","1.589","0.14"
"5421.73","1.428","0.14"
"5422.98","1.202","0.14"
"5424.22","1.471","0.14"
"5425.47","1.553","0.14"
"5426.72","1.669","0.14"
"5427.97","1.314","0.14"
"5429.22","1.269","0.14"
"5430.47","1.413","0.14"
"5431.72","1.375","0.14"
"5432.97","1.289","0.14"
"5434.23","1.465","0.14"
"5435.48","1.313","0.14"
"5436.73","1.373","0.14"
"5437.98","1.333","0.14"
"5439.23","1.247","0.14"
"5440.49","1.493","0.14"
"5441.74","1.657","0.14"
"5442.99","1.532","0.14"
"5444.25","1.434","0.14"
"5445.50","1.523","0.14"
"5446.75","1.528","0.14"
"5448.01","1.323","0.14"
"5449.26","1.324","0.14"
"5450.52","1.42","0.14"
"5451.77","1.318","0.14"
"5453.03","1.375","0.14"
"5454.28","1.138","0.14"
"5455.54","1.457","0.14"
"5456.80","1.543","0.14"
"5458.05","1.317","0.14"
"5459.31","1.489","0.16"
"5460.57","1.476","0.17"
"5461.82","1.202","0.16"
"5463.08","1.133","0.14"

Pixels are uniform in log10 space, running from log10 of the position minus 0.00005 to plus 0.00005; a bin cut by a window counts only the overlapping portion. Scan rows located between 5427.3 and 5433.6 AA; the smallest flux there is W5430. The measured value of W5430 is 1.269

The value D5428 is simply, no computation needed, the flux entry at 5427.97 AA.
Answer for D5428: 1.314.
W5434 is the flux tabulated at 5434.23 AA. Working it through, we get 1.465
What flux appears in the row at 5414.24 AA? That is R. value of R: 1.432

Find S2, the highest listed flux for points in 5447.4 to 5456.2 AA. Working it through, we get 1.457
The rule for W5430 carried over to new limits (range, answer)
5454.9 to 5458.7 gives 1.317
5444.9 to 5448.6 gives 1.323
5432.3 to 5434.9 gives 1.289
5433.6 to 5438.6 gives 1.313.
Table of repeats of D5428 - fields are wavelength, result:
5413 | 1.397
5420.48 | 1.589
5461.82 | 1.202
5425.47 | 1.553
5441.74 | 1.657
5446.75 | 1.528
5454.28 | 1.138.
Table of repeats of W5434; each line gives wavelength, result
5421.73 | 1.428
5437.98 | 1.333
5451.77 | 1.318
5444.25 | 1.434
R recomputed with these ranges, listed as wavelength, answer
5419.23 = 1.46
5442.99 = 1.532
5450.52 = 1.42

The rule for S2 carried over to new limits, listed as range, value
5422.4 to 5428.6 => 1.669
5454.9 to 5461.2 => 1.543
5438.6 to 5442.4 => 1.657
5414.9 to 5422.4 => 1.589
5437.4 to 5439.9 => 1.333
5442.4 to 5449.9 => 1.532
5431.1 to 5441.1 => 1.493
